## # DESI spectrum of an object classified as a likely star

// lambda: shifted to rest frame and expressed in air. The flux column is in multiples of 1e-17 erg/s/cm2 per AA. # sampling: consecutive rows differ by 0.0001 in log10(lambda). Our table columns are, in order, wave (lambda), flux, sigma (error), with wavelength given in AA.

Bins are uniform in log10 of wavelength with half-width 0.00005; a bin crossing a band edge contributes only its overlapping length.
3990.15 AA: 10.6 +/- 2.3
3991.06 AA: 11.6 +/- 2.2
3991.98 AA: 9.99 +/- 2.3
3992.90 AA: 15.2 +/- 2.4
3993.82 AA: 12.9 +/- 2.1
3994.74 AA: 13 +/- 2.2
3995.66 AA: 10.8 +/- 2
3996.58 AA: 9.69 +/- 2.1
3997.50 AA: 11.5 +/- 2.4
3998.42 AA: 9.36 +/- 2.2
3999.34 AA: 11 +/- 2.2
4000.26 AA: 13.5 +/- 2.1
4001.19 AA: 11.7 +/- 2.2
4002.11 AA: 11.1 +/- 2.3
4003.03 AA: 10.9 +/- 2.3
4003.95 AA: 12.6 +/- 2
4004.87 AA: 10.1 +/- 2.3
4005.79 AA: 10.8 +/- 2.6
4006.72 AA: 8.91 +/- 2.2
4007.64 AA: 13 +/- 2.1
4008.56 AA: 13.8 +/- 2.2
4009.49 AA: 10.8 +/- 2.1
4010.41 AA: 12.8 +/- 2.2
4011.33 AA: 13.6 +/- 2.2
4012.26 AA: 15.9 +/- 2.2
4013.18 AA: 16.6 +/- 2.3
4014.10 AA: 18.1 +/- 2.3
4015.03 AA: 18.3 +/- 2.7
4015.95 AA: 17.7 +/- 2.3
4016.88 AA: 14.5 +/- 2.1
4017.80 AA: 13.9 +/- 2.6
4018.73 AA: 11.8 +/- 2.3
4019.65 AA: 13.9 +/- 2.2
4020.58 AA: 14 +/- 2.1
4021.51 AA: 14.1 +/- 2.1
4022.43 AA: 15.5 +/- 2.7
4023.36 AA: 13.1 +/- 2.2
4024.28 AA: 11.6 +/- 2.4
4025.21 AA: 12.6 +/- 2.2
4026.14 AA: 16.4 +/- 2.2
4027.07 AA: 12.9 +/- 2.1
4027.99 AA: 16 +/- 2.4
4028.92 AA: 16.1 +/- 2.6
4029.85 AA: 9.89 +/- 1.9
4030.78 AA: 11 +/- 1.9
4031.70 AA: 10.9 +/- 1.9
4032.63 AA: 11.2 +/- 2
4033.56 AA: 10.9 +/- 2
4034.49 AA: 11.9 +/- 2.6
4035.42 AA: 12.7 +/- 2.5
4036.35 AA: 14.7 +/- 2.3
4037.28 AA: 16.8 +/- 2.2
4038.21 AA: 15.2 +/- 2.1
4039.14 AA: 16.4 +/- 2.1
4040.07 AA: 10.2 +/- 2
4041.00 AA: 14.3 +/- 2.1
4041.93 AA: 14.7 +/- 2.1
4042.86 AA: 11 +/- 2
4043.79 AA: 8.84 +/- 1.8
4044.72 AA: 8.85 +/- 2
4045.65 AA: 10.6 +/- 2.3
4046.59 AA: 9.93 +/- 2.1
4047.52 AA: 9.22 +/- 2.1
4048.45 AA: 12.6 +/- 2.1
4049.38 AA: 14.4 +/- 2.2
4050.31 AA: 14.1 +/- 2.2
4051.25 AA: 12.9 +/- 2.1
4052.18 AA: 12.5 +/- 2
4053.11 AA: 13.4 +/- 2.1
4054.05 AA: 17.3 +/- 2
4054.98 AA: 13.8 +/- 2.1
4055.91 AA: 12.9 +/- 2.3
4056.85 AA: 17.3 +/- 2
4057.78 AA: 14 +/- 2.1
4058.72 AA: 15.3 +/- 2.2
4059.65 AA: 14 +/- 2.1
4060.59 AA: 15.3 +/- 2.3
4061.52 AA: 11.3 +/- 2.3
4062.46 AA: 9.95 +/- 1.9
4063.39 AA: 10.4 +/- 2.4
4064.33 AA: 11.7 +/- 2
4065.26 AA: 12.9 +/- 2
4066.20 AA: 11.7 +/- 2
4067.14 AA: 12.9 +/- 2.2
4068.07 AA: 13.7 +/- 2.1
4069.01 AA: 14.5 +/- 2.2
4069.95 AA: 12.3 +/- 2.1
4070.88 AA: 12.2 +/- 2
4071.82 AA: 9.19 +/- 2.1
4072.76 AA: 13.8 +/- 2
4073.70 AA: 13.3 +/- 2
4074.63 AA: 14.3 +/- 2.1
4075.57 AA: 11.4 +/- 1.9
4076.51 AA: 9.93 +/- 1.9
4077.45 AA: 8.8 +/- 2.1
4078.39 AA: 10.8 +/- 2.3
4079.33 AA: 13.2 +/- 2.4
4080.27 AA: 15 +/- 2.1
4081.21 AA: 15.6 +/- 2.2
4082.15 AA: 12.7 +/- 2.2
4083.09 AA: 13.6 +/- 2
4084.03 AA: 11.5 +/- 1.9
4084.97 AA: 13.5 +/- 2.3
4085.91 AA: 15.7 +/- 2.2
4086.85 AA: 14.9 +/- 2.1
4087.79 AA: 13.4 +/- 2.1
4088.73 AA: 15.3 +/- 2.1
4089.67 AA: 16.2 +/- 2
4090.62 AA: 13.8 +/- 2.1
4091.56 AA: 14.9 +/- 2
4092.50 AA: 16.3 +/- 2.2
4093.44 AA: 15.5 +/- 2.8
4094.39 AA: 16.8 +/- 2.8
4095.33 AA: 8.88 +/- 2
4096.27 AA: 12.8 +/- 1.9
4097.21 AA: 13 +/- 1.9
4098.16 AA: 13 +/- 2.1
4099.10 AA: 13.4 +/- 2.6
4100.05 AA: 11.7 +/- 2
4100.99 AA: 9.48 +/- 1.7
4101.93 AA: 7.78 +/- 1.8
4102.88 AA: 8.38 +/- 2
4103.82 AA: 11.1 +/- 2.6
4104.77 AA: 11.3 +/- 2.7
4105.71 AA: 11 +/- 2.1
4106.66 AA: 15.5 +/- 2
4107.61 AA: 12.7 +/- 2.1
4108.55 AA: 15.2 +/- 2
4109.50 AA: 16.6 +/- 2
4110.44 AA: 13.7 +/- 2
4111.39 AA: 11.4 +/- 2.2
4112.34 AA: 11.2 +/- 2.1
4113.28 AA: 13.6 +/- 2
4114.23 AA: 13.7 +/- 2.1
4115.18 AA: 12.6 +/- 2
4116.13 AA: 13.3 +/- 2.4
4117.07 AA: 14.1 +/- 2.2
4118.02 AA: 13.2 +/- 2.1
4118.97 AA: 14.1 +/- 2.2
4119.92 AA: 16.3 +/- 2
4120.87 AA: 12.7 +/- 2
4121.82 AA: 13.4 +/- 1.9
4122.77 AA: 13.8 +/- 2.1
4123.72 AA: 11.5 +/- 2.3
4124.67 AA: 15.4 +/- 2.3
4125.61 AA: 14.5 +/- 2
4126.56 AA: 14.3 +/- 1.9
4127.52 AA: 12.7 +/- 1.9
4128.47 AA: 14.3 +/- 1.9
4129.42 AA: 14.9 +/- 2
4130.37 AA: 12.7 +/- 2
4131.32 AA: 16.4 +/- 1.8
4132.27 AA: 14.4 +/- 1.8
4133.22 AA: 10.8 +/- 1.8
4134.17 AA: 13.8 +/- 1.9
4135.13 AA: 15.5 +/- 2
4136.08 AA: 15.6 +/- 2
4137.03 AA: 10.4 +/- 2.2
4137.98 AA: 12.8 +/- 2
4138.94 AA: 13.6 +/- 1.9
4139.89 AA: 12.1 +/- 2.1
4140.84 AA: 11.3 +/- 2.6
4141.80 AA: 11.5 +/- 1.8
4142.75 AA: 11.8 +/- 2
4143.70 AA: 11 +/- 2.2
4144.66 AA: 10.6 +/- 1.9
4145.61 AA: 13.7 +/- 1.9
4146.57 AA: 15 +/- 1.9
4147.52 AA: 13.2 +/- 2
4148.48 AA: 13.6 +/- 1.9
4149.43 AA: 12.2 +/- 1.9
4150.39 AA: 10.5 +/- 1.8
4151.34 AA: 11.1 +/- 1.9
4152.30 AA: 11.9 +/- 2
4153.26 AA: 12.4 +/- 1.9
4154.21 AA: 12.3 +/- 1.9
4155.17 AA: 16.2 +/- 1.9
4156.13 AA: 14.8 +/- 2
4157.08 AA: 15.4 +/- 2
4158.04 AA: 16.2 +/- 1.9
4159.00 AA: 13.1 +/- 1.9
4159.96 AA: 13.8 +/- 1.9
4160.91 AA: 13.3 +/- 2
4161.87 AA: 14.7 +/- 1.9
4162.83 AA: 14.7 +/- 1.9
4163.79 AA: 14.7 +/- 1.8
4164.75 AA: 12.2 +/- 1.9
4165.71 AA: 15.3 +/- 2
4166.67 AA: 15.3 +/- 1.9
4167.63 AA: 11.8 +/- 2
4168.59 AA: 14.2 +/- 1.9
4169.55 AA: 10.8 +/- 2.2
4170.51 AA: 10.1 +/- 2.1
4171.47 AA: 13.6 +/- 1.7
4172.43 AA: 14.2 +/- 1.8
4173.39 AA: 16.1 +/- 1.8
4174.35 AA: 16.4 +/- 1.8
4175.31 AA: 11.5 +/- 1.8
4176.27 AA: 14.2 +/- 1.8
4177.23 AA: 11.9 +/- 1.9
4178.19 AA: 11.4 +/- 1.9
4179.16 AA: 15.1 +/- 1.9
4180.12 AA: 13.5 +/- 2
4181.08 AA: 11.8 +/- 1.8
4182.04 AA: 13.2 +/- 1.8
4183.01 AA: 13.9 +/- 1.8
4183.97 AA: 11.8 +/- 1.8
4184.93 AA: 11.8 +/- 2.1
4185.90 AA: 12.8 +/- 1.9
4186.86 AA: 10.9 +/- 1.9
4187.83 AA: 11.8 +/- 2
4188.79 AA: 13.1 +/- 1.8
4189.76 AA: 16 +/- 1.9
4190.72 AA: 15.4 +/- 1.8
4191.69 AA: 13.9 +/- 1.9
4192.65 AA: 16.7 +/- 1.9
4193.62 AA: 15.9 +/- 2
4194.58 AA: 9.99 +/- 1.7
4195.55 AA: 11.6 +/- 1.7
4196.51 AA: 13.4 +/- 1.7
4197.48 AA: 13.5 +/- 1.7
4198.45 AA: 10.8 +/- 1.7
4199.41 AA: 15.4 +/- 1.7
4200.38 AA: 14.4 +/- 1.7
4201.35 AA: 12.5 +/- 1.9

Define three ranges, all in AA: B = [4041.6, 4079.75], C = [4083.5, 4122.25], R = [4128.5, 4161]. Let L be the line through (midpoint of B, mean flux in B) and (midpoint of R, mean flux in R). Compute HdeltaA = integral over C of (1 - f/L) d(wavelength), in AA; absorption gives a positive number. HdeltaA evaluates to -1.3 AA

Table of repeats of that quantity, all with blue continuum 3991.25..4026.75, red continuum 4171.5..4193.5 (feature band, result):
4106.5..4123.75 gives -0.4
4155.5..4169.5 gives -0.7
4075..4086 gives 0.6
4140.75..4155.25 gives 1.2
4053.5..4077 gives 0.3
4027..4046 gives 0.7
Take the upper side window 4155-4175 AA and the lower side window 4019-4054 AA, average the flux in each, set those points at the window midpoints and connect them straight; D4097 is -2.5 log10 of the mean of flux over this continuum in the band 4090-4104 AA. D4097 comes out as 0.08 mag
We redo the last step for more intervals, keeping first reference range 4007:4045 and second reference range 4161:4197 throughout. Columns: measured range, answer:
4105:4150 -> 0.01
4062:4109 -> 0.06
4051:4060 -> -0.07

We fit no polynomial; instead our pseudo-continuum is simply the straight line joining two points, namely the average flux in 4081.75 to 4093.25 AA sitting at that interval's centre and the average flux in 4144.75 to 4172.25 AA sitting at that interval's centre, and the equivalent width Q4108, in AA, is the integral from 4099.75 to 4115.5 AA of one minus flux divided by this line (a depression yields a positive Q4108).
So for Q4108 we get 2.1 AA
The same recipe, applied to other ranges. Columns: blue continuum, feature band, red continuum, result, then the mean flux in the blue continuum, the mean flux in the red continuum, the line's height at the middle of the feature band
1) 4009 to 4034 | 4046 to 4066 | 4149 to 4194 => 1.0 AA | 13.9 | 13.5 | 13.8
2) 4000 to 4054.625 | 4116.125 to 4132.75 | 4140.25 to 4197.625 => -1.0 AA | 13.1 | 13.2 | 13.2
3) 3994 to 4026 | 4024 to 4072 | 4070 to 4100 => 1.0 AA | 13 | 13.3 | 13.1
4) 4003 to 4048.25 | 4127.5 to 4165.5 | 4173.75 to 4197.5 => -0.2 AA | 13.1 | 13.3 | 13.2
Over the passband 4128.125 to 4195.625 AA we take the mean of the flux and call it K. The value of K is 13.3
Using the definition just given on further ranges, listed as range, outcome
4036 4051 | 12.6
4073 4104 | 12.9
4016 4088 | 13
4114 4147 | 13.4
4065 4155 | 13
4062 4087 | 12.5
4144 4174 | 13.4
